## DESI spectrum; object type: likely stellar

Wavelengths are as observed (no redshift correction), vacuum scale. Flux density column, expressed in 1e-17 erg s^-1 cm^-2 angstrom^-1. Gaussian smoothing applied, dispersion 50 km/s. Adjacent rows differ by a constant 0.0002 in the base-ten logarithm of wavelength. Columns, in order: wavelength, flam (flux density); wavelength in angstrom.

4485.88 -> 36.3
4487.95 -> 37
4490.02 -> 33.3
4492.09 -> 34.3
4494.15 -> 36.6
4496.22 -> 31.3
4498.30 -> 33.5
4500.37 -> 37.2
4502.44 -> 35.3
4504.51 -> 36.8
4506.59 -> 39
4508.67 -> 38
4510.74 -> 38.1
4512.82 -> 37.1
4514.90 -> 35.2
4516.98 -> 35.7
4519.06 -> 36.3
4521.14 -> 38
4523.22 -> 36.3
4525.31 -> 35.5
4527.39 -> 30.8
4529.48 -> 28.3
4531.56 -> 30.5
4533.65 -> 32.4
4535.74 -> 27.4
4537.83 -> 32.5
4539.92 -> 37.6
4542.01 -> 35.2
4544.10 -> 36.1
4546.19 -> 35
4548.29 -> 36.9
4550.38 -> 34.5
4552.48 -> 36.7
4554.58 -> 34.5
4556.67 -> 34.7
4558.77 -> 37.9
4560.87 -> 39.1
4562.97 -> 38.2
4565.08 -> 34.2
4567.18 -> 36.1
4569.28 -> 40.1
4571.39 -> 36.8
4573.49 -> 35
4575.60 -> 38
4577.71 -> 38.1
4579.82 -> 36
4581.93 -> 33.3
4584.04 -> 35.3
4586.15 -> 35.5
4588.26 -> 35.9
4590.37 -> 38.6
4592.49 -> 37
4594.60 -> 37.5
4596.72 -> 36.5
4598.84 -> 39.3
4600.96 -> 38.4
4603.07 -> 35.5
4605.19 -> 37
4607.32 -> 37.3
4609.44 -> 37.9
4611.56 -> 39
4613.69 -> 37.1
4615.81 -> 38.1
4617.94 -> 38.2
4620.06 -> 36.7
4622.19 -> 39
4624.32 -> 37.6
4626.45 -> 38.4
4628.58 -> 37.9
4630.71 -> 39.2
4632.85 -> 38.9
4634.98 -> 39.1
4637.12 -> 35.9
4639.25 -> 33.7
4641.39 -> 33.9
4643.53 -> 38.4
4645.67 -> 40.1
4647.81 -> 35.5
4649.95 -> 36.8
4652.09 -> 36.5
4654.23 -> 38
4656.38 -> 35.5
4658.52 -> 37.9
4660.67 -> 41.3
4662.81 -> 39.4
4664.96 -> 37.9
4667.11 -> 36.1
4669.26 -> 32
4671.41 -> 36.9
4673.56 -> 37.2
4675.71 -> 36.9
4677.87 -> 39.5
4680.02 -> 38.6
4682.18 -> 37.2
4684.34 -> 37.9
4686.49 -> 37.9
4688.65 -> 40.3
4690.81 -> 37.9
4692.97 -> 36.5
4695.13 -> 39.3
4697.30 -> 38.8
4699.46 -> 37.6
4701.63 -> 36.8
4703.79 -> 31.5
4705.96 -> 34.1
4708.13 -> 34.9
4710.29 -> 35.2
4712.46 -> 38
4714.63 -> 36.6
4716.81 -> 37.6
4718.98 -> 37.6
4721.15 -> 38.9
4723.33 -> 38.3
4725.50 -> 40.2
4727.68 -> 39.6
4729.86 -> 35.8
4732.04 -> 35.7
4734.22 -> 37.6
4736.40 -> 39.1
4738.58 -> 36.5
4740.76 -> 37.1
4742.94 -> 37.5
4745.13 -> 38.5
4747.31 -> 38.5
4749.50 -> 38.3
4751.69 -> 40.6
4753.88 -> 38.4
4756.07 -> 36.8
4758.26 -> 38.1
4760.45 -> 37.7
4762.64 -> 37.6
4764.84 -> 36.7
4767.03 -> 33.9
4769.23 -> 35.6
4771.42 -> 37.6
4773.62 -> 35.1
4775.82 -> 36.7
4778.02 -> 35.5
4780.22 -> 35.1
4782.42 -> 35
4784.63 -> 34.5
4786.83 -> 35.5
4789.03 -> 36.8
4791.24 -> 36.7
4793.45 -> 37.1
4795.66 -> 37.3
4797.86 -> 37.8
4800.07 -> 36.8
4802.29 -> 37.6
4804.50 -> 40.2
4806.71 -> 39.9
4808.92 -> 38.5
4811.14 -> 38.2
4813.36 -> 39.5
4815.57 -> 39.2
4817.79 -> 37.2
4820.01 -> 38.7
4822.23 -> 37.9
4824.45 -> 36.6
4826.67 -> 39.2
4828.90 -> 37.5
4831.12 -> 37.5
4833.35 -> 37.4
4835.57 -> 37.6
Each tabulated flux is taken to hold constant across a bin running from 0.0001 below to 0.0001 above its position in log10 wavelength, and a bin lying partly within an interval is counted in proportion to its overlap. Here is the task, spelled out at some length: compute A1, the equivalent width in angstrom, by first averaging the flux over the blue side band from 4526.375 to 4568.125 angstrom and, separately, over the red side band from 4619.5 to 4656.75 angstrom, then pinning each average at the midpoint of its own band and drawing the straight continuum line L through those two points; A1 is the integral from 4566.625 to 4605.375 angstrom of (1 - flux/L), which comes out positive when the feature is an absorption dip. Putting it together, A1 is -1.3 angstrom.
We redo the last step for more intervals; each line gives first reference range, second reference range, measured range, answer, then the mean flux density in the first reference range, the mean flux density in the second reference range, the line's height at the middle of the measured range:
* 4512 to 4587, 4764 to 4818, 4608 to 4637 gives -1.9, 35.3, 37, 35.8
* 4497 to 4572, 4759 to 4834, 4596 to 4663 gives -2.8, 35.5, 37.2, 36.1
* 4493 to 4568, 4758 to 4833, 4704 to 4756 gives -1.1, 35.2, 37.2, 36.7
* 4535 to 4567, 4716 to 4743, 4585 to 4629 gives -1.6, 35.5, 37.8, 36.2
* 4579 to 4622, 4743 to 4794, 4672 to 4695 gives -0.7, 37.1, 36.8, 36.9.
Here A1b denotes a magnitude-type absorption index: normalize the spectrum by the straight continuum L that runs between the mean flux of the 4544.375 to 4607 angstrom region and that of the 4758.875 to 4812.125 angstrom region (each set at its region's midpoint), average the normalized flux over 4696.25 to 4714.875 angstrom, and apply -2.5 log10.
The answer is 0.02 mag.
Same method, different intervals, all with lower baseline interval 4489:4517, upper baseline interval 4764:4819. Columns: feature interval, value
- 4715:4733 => -0.04 mag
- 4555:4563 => -0.03 mag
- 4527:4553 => 0.08 mag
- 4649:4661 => -0.03 mag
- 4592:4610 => -0.03 mag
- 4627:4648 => -0.03 mag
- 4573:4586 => 0.01 mag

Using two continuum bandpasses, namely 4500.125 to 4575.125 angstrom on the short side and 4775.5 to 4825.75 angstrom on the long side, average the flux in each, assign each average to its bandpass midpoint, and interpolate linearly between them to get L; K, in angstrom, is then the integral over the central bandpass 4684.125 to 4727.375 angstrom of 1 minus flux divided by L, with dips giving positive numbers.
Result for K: -0.8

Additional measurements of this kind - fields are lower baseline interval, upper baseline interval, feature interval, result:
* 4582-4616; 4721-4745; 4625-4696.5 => -0.18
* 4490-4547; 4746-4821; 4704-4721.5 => 0.18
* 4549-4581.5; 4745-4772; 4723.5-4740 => -0.18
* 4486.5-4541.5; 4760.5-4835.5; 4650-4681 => -1.14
